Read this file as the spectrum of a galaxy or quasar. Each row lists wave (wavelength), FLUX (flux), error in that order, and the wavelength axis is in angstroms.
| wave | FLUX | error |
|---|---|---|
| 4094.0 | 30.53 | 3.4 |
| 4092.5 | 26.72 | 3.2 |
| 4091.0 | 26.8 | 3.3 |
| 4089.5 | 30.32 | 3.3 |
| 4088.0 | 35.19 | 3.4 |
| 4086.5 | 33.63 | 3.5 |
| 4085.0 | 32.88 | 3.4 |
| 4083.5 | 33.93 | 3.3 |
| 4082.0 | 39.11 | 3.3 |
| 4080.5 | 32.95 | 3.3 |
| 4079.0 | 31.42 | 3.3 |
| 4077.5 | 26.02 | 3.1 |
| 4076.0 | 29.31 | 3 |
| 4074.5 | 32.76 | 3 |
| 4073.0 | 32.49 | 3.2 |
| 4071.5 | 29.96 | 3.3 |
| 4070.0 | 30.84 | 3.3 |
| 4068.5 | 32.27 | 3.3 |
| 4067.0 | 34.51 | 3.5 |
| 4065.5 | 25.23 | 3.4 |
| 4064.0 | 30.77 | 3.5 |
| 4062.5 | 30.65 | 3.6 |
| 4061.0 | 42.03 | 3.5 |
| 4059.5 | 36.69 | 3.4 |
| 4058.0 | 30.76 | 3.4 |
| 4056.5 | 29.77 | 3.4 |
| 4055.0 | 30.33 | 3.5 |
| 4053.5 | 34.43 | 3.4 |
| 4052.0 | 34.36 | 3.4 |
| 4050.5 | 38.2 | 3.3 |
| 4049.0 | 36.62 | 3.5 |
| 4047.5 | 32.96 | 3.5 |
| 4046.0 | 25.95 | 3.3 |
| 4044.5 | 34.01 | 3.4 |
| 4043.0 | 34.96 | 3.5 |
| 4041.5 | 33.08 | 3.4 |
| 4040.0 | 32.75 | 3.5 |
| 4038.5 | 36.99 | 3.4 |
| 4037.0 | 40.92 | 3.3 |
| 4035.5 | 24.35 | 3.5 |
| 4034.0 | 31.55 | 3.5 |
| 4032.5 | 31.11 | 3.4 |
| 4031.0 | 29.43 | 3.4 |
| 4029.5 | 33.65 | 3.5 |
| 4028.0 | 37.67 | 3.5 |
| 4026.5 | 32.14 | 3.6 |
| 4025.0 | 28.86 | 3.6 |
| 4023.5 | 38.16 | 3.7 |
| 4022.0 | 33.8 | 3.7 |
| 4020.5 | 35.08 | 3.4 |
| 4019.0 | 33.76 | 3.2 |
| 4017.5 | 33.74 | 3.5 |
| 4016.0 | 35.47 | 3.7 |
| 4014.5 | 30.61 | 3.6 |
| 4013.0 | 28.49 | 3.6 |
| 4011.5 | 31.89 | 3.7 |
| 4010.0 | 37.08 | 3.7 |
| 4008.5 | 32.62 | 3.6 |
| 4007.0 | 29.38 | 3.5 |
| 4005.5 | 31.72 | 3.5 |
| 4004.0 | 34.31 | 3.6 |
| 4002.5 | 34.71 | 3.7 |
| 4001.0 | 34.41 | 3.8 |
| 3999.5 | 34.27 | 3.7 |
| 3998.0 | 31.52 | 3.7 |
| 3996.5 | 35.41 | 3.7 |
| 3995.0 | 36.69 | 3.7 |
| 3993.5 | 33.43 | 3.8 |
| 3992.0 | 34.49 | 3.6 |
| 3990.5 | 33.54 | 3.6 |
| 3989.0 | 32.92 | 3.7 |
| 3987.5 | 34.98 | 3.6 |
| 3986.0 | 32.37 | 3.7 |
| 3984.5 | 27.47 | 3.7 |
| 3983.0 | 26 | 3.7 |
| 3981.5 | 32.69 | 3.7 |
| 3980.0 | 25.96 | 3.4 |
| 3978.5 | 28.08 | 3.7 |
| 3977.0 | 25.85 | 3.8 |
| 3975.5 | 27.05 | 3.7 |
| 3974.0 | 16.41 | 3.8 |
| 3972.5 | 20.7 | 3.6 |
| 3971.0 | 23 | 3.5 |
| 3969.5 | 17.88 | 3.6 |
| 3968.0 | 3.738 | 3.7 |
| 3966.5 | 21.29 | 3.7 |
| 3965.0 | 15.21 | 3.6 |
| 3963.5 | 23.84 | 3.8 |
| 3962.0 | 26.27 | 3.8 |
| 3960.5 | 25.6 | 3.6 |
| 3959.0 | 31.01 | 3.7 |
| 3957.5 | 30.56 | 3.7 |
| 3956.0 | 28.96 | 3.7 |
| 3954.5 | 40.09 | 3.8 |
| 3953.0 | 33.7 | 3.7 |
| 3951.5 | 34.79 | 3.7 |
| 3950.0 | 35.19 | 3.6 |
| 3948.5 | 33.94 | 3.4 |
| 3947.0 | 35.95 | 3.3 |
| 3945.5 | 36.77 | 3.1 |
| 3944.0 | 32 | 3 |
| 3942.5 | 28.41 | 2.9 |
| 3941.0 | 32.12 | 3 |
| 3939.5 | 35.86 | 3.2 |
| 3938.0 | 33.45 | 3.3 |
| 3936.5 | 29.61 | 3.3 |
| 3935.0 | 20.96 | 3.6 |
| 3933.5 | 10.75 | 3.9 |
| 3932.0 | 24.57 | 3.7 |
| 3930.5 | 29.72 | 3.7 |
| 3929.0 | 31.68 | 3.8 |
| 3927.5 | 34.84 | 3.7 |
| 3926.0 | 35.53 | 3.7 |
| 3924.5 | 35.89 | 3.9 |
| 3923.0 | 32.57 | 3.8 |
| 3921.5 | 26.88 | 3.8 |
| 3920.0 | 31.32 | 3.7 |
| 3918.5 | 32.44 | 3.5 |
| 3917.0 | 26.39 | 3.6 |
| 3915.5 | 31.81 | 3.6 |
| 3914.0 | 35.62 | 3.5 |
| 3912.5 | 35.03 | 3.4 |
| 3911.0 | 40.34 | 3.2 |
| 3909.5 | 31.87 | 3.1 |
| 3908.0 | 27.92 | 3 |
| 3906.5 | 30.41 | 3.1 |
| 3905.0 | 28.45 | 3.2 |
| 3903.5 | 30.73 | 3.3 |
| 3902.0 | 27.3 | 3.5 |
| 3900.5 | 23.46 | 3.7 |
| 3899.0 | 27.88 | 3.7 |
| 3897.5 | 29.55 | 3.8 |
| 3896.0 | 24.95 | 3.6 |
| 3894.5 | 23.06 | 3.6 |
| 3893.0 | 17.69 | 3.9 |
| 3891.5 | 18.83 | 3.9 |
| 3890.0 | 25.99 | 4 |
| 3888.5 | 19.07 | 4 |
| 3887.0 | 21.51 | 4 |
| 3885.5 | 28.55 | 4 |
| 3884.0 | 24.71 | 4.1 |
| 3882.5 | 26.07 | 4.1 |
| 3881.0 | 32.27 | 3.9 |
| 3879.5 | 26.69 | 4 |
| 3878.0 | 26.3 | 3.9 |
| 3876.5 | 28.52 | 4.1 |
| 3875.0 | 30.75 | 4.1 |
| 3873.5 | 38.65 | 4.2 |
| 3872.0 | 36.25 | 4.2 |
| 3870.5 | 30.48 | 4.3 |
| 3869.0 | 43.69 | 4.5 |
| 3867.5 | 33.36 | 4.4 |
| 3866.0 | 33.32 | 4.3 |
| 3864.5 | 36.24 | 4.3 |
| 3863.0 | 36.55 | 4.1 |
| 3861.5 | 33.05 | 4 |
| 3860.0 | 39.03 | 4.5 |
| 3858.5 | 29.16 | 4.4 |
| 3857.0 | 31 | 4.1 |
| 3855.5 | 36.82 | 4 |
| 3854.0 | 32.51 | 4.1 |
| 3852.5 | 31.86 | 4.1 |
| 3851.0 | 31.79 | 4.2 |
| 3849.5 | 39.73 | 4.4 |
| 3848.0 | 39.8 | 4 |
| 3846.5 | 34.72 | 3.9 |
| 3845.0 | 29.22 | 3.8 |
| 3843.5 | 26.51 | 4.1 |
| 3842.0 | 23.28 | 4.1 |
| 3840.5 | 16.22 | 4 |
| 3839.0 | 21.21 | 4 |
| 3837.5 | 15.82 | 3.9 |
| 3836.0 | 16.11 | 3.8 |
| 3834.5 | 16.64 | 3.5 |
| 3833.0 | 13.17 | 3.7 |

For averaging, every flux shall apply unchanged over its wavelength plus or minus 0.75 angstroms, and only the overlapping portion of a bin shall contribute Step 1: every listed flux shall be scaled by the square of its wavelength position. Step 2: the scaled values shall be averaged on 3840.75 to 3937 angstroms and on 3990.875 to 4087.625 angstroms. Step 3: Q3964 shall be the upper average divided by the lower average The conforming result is 1.19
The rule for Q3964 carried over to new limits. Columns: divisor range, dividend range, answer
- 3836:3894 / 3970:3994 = 1.02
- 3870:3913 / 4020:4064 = 1.29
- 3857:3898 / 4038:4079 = 1.21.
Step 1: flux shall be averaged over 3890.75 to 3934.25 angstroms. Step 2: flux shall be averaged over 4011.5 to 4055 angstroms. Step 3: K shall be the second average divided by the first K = 1.15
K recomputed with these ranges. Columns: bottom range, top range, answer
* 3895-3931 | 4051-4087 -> 1.05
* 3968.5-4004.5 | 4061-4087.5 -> 1.08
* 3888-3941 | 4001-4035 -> 1.15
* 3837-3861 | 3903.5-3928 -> 1.07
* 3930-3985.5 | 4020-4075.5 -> 1.21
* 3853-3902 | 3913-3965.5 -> 1.03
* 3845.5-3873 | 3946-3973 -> 0.77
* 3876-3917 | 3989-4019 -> 1.21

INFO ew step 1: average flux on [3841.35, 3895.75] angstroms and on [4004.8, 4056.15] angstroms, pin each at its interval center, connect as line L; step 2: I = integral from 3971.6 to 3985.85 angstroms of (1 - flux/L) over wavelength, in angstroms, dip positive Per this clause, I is 2.8 angstroms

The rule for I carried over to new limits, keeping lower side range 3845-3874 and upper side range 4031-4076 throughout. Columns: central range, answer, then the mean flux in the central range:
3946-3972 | 5.1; 27.1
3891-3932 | 5.6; 29.7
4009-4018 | 0.1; 32.8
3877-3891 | 3.7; 25.6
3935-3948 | 0.6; 32.3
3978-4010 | 1.0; 32.4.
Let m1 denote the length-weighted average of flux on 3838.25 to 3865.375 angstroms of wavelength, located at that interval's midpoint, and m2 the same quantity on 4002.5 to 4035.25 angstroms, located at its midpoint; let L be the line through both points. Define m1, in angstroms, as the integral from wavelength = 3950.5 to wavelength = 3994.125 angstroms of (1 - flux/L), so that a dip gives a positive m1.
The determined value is 7.08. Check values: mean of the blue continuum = 31.6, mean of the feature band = 27.2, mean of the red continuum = 32.8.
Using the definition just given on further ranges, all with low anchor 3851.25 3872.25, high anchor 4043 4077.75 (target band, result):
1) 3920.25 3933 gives 1.0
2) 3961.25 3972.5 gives 4.9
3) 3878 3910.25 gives 7.6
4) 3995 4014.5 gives -0.1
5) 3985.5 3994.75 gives -0.2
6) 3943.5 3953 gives -0.4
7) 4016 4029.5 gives -0.6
